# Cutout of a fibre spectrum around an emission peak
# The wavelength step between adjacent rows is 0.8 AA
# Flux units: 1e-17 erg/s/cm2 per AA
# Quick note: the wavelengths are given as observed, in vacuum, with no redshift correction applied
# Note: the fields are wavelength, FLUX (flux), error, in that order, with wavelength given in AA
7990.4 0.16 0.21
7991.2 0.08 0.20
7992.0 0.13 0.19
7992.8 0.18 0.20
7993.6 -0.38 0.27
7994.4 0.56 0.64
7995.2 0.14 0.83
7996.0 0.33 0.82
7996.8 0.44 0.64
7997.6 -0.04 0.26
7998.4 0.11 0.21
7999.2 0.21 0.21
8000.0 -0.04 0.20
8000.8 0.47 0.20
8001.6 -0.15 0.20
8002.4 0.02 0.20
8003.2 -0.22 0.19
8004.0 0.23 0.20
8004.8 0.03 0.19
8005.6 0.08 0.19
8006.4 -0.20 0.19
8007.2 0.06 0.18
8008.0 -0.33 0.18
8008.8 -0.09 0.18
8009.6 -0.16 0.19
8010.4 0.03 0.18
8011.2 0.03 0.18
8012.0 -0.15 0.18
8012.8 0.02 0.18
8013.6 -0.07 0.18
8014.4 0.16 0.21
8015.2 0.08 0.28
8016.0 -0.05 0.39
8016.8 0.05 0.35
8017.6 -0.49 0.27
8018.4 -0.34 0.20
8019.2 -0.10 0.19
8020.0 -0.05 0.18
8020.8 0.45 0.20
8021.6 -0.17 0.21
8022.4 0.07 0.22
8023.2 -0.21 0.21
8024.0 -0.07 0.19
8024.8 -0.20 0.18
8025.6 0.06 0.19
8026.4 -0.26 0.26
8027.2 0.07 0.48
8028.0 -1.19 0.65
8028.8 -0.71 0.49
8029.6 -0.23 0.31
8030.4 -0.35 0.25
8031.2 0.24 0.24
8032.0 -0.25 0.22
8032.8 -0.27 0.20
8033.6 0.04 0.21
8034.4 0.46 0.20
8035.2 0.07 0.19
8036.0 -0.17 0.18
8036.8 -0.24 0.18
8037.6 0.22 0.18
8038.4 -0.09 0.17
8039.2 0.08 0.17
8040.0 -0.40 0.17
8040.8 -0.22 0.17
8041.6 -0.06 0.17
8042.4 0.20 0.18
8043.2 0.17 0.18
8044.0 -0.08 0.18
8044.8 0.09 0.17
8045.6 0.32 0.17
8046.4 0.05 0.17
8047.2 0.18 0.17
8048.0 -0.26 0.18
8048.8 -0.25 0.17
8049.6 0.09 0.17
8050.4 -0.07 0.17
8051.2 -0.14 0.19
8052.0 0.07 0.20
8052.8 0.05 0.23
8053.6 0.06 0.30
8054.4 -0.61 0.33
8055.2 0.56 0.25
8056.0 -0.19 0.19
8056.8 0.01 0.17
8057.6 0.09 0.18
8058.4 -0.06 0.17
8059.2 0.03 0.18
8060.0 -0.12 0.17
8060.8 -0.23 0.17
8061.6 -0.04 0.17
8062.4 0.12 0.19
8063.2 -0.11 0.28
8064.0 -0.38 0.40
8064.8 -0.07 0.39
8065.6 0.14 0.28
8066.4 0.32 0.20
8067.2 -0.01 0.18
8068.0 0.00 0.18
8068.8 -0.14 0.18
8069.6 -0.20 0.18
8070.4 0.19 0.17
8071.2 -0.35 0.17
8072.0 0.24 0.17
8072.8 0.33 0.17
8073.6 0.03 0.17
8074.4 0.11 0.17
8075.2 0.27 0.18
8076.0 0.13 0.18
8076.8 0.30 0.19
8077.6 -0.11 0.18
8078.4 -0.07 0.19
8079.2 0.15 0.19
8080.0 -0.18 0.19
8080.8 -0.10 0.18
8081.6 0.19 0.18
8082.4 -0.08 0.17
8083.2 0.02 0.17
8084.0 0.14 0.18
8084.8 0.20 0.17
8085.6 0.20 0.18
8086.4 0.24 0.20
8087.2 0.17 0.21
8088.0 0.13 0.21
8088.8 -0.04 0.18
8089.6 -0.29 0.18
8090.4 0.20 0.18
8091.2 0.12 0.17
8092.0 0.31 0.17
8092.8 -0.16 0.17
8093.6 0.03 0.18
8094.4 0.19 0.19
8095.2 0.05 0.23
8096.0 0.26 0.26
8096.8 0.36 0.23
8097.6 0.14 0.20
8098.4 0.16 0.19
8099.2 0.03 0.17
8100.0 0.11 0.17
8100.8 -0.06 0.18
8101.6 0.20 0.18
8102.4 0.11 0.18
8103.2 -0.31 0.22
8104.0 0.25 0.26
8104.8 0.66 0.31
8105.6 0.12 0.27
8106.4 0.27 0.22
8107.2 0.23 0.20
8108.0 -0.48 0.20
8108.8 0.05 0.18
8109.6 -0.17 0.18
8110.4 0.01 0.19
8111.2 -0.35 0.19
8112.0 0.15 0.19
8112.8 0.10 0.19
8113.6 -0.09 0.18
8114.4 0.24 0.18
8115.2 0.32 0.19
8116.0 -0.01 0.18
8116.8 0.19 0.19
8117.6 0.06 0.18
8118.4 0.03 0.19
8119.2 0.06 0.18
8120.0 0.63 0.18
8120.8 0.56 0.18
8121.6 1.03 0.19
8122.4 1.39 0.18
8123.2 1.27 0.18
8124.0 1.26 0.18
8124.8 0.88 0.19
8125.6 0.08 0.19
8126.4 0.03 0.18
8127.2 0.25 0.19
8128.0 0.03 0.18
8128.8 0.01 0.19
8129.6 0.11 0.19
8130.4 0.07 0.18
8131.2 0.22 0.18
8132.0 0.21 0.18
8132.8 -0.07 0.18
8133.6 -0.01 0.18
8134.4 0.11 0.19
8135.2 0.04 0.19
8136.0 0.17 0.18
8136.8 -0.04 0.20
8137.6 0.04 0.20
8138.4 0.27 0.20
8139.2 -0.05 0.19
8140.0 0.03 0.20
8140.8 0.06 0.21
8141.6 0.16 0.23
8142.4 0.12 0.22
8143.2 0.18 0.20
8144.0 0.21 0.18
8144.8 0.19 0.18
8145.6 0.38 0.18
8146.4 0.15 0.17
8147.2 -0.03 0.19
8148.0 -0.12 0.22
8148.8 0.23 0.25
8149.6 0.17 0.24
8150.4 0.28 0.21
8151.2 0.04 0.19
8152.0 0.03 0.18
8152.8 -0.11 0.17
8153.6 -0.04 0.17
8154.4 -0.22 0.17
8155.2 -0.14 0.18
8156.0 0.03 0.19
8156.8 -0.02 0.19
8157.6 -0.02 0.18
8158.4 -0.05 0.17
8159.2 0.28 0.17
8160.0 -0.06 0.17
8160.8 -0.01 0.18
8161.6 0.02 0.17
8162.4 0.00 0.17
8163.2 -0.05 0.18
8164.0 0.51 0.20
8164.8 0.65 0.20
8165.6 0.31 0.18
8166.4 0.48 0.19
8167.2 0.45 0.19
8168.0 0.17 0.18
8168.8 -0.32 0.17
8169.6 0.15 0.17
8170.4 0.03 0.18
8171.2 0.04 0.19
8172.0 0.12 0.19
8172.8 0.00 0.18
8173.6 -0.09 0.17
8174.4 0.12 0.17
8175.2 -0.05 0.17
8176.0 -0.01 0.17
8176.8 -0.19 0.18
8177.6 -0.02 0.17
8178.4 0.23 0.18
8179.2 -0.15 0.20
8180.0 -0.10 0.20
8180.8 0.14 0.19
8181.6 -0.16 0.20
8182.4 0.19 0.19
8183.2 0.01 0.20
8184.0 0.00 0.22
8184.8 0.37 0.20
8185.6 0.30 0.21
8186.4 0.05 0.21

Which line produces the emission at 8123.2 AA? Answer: H-gamma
